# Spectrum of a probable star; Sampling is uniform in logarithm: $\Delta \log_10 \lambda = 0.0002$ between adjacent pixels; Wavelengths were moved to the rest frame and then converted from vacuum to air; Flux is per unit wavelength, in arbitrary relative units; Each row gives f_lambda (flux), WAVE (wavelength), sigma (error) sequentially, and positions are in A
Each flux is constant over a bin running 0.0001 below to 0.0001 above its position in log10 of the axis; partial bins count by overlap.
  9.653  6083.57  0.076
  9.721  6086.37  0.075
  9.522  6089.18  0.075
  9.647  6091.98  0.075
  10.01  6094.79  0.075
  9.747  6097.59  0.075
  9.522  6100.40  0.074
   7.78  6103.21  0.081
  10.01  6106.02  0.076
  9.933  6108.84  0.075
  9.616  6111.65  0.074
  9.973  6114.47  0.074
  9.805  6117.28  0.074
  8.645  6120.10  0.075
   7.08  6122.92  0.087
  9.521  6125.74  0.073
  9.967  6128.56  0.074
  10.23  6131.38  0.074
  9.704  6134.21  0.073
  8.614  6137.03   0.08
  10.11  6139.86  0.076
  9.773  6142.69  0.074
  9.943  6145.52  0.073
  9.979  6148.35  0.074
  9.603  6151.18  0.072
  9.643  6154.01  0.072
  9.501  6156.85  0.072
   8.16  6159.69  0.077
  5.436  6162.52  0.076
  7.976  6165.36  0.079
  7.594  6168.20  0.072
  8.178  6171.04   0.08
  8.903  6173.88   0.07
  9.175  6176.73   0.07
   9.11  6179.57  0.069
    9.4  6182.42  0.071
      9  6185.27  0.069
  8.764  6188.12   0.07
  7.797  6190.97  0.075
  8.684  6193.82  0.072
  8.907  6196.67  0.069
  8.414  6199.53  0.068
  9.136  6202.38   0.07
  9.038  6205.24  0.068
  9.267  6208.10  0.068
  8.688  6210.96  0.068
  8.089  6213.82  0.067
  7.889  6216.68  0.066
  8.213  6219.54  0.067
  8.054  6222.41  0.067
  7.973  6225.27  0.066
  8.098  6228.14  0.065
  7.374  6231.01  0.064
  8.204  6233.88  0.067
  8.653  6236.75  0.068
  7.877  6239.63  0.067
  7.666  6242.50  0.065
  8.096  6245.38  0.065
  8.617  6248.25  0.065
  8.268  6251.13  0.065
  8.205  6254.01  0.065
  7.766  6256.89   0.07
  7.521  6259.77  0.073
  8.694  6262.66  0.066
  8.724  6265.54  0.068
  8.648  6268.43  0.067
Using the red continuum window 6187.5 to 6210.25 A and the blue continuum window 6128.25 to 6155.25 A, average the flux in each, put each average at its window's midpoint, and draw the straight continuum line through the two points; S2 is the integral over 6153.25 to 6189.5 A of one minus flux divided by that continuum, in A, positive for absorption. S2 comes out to 2.8 A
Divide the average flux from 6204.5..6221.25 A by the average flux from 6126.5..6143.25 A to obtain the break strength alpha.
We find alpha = 0.87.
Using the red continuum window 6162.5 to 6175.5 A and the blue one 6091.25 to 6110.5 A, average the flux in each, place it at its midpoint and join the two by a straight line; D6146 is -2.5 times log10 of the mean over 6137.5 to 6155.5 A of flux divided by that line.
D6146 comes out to -0.16 mag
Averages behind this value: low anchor 9.52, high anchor 7.87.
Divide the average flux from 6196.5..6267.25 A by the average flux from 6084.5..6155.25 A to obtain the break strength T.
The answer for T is 0.87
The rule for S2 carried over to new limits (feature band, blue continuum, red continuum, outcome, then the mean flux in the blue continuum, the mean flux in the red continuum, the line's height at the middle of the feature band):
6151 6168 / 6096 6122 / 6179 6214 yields 1.5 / 9.41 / 8.81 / 9.06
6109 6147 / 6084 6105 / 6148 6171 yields -2.5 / 9.44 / 8.4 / 8.91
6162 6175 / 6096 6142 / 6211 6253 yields 1.6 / 9.4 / 8.1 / 8.83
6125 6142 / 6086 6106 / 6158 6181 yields -1.8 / 9.45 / 8.08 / 8.75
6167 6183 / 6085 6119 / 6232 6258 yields 0.3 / 9.6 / 8.14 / 8.85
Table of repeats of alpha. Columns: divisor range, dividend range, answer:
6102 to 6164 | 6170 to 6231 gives 0.93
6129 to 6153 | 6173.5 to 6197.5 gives 0.91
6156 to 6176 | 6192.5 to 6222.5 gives 1.08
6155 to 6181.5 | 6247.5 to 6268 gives 1.00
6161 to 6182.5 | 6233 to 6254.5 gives 1.01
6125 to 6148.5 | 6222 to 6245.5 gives 0.82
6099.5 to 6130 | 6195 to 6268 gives 0.90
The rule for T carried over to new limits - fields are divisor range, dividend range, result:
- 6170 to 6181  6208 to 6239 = 0.92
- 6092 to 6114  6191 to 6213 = 0.92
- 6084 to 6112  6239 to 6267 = 0.85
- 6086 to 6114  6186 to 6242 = 0.88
